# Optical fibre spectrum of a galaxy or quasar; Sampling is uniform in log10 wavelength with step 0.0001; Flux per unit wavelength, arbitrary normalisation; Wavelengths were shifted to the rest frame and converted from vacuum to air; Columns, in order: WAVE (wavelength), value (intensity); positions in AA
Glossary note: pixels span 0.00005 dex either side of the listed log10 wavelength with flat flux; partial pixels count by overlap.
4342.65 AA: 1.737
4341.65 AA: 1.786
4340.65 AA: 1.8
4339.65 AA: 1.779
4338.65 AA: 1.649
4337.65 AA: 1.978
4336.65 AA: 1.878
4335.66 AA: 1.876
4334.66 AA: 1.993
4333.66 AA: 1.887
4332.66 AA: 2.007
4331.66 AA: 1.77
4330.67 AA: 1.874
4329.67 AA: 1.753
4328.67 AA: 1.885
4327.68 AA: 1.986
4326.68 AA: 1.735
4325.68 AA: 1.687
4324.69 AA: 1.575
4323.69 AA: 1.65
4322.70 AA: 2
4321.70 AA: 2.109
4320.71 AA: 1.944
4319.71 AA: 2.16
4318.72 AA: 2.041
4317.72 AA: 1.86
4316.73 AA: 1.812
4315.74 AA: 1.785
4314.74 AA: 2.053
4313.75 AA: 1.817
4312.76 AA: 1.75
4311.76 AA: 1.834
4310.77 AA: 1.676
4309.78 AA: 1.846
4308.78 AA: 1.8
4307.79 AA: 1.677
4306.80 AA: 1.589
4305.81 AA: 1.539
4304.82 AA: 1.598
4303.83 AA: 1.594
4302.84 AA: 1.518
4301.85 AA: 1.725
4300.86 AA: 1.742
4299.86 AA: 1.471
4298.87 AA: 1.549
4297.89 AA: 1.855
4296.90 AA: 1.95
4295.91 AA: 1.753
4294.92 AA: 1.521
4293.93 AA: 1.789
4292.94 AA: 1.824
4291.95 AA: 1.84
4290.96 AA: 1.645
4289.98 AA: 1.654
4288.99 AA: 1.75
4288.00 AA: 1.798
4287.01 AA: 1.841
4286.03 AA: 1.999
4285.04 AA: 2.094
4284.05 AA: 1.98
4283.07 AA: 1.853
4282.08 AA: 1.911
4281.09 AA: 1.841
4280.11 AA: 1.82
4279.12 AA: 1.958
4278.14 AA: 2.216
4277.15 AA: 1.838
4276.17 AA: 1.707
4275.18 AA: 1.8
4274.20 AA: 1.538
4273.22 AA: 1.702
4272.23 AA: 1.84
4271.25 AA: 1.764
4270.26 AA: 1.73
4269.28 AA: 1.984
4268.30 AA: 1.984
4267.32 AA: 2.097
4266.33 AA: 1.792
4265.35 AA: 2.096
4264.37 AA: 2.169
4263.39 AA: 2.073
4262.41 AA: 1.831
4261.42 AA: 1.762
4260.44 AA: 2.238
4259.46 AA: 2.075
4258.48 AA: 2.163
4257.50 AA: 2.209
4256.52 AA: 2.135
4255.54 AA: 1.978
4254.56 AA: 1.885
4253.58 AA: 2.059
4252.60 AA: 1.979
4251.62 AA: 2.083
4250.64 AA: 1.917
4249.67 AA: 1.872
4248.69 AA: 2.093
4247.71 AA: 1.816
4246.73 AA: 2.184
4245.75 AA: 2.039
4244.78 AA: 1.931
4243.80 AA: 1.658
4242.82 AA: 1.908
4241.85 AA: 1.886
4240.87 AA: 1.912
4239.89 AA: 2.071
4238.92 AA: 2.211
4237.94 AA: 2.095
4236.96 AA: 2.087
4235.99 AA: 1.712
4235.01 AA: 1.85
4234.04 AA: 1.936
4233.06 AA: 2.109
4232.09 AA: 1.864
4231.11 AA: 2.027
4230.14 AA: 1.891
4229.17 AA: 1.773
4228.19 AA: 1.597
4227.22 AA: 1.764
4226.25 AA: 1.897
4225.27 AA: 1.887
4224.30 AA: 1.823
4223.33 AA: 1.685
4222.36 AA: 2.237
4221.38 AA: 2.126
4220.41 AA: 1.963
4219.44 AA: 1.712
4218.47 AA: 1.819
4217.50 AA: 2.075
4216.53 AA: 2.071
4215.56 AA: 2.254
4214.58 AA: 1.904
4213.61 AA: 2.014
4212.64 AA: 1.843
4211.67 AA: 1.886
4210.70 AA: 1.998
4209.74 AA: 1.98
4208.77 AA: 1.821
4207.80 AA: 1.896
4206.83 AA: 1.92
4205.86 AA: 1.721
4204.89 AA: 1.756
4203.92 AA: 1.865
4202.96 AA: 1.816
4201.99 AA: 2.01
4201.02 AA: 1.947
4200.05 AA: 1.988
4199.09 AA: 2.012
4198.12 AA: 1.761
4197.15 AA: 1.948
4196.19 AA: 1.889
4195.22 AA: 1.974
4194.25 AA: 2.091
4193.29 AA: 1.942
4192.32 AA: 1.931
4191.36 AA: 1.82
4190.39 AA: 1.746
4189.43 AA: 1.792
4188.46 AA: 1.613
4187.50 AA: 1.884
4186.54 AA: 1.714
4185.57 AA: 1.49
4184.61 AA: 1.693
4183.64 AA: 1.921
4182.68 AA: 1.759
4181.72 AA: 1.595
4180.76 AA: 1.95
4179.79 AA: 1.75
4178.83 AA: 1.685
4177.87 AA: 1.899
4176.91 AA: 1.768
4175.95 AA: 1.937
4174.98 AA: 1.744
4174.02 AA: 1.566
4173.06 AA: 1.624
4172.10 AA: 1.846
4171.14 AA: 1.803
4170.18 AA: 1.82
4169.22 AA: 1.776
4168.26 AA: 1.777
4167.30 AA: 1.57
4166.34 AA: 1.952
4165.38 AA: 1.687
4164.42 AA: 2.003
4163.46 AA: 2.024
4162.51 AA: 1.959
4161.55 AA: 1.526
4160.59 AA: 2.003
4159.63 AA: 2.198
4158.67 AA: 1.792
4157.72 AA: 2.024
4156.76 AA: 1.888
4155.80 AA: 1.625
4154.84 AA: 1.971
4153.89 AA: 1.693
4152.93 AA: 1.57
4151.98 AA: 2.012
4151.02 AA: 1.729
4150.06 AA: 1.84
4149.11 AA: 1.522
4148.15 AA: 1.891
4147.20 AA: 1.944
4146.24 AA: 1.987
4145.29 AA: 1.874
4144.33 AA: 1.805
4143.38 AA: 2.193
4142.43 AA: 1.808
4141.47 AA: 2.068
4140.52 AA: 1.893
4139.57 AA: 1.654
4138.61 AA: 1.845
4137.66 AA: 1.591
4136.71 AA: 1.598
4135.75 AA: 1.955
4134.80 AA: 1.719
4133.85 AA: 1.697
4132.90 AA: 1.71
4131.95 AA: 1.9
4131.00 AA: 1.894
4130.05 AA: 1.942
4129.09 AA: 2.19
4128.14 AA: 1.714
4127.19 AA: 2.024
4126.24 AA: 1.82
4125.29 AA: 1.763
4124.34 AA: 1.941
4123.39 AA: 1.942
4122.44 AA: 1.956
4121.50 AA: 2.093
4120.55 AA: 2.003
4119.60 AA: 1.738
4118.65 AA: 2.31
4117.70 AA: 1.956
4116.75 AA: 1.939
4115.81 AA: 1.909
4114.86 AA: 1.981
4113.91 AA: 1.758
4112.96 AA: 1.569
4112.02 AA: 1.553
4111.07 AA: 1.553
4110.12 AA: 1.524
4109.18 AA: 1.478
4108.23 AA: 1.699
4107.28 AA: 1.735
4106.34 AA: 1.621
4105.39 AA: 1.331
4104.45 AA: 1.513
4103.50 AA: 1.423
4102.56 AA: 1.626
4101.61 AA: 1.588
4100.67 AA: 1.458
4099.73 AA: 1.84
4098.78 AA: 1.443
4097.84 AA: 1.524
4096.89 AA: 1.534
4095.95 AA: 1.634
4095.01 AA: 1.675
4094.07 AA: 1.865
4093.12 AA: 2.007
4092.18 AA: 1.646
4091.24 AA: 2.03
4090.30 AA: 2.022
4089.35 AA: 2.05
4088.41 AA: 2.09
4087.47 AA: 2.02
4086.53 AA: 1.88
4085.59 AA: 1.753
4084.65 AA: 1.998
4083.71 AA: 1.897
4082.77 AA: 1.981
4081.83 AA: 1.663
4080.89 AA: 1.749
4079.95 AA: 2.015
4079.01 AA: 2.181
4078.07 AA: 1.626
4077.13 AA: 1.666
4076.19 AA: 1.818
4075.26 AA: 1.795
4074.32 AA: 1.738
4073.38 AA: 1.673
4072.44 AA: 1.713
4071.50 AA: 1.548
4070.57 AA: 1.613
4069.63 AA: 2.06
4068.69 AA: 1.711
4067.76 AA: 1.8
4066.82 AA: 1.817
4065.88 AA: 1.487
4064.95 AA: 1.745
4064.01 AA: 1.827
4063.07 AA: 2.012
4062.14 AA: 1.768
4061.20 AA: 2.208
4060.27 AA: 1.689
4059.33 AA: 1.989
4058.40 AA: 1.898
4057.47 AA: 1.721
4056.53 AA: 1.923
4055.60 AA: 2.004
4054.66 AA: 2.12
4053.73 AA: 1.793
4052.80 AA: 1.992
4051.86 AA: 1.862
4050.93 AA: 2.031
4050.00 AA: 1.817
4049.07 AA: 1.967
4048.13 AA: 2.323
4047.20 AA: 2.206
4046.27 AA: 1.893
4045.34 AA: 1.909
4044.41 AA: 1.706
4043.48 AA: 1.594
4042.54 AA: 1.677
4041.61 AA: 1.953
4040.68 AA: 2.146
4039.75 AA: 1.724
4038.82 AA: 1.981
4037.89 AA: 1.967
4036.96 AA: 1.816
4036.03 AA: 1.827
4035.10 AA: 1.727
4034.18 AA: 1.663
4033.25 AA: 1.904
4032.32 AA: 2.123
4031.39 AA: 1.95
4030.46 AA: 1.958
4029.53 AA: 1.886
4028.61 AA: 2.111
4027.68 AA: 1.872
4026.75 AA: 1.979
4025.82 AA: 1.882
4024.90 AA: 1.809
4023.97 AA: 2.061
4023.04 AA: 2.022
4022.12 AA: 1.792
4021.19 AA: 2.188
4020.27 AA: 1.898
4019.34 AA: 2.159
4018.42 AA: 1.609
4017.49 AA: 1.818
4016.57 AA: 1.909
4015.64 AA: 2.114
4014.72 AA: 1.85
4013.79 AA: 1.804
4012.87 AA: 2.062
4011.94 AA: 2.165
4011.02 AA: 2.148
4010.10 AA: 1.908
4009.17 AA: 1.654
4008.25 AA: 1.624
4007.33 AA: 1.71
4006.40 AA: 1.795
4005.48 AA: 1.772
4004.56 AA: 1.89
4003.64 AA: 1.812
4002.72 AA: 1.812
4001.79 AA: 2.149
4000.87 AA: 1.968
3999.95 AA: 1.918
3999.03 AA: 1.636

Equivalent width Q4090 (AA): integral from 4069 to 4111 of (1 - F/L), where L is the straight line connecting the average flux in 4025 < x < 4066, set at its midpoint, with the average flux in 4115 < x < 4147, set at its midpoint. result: 3.46 AA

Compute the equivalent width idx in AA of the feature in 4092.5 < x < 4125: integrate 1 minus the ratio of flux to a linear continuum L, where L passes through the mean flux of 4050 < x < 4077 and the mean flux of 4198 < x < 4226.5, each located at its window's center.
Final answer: 2.3 AA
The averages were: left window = 1.83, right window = 1.92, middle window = 1.73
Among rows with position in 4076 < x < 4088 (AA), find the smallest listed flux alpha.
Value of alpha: 1.626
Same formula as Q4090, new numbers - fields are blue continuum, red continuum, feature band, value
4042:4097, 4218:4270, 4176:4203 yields 1.3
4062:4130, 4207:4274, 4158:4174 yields 0.3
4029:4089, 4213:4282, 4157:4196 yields 2.0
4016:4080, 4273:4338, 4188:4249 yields -2.8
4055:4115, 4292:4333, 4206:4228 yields -1.9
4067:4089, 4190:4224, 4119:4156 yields 0.4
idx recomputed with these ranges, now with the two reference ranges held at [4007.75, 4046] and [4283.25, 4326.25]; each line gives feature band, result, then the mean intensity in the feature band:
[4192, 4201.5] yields -0.6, 1.95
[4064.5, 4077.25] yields 1.0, 1.73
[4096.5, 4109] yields 2.0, 1.56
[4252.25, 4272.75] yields -2.2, 1.99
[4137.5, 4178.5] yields 0.3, 1.83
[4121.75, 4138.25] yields 0.1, 1.85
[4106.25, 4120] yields 0.8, 1.76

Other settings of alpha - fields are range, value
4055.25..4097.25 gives 1.487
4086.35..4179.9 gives 1.331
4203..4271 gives 1.597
